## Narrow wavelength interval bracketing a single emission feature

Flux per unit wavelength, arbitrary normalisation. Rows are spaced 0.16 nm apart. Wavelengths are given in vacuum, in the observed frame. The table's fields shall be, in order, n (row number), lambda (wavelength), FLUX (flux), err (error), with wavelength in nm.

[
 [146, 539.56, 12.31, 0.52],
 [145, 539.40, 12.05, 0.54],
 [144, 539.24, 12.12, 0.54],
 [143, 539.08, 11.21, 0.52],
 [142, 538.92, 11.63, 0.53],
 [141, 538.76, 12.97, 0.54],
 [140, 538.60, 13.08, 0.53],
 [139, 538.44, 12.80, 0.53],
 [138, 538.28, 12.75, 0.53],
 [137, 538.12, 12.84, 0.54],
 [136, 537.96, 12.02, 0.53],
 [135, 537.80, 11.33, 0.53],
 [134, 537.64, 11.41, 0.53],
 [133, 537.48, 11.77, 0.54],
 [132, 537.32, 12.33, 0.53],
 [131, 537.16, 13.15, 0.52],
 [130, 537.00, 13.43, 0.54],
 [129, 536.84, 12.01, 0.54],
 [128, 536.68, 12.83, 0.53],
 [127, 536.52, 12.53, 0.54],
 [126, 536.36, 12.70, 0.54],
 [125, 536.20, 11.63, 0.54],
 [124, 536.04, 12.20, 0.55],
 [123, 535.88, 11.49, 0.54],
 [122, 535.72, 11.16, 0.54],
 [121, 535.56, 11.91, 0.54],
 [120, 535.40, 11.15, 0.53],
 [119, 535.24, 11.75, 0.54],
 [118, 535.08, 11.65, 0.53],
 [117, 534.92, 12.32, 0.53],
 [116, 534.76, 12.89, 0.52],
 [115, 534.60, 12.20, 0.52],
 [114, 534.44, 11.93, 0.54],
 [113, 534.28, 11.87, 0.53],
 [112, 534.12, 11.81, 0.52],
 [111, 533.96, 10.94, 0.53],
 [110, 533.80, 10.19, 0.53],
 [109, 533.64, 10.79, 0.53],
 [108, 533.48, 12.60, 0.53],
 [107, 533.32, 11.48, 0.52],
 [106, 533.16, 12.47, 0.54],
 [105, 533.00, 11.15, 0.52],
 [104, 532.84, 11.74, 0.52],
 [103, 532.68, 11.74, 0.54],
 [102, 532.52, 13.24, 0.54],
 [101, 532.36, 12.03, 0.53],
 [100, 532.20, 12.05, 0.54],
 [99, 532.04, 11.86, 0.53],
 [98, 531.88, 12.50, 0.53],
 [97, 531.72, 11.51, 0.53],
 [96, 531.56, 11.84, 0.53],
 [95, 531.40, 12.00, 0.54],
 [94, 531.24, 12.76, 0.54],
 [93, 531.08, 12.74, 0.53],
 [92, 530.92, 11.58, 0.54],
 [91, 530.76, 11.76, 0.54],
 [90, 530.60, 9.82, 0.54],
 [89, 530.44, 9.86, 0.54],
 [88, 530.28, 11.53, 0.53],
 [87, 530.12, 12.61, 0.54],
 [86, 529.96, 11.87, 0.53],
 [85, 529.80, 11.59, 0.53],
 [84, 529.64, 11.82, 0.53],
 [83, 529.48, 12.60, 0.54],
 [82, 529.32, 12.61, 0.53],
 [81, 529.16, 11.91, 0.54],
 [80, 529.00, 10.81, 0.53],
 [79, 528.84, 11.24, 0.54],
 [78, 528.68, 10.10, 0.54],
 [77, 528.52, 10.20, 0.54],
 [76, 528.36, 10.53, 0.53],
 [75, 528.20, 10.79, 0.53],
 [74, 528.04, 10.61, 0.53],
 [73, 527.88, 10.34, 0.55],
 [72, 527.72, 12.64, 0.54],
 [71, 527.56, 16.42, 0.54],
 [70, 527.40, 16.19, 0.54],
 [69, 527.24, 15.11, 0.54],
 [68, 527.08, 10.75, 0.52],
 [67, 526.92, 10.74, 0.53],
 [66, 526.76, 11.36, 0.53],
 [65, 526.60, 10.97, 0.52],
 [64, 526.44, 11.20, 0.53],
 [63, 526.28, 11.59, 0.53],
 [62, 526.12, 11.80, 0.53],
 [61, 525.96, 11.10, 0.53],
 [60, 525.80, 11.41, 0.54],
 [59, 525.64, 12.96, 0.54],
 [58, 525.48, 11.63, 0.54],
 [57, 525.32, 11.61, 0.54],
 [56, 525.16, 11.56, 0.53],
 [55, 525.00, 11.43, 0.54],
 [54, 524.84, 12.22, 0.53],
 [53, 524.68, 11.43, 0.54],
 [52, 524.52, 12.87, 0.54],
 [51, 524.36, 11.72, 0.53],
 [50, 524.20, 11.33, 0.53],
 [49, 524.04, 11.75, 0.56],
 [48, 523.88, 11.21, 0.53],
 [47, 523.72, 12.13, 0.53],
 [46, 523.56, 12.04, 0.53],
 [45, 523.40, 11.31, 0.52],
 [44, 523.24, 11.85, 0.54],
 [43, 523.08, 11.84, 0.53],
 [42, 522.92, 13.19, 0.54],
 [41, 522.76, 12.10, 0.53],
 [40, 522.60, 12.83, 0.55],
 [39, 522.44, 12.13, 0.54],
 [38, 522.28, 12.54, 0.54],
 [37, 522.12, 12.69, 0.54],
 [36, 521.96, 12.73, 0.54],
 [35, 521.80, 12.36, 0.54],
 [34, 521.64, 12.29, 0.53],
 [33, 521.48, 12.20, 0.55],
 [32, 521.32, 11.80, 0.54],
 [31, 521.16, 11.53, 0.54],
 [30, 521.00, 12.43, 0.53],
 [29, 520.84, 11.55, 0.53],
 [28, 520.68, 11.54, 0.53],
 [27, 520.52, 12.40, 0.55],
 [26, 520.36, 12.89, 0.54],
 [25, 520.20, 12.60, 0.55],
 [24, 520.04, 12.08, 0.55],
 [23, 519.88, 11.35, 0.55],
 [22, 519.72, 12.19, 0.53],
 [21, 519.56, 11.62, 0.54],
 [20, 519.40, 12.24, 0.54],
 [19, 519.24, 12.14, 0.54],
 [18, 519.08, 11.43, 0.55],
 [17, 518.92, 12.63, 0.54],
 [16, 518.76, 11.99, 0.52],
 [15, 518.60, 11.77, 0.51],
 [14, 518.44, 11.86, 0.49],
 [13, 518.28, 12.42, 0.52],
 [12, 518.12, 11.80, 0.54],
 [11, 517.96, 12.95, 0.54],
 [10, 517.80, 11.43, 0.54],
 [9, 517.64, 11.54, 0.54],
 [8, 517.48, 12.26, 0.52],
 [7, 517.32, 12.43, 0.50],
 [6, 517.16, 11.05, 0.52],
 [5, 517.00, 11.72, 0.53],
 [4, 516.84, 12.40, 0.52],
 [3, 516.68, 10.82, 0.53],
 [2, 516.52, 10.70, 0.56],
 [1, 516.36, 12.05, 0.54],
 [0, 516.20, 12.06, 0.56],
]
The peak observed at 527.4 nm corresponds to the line Hbeta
